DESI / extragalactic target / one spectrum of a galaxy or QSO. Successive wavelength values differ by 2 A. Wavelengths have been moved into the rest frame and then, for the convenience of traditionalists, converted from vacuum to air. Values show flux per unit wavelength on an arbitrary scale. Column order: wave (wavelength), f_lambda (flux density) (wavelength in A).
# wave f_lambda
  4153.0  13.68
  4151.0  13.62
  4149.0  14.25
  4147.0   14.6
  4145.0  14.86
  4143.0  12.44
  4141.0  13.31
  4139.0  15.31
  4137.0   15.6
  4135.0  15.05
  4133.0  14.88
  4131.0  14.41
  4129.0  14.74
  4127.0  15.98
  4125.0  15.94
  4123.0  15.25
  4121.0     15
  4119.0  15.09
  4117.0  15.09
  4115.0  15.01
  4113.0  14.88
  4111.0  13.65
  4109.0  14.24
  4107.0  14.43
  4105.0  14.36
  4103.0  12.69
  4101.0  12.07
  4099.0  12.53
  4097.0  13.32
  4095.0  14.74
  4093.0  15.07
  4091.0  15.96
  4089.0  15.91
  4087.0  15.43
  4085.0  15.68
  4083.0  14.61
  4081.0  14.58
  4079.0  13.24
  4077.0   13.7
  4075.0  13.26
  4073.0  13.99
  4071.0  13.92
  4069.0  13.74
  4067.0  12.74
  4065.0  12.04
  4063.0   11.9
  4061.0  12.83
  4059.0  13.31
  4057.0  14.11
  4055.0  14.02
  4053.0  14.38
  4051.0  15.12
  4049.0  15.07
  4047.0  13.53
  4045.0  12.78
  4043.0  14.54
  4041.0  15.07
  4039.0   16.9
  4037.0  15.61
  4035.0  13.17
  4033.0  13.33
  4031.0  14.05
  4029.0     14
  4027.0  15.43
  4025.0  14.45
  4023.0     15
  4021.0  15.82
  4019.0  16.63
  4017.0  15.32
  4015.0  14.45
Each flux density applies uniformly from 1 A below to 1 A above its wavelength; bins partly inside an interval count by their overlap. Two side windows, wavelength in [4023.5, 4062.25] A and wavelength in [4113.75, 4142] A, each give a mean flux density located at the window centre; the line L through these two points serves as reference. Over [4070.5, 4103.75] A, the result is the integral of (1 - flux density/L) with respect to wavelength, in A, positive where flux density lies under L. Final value 1.2 A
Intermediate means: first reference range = 14.3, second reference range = 15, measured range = 14.2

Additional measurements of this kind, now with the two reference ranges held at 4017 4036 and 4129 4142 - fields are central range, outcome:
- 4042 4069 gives 2.1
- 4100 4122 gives 0.8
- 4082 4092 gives -0.5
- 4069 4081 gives 0.8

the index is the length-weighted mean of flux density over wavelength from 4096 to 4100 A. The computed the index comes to 12.9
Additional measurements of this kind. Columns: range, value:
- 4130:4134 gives 14.6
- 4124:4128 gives 16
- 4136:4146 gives 14.3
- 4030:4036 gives 13.5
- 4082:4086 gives 15.1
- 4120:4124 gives 15.1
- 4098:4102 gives 12.3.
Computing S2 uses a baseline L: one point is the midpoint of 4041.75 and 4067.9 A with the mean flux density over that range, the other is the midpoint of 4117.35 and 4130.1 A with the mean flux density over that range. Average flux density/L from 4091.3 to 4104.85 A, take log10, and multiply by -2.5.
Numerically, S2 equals 0.08 mag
